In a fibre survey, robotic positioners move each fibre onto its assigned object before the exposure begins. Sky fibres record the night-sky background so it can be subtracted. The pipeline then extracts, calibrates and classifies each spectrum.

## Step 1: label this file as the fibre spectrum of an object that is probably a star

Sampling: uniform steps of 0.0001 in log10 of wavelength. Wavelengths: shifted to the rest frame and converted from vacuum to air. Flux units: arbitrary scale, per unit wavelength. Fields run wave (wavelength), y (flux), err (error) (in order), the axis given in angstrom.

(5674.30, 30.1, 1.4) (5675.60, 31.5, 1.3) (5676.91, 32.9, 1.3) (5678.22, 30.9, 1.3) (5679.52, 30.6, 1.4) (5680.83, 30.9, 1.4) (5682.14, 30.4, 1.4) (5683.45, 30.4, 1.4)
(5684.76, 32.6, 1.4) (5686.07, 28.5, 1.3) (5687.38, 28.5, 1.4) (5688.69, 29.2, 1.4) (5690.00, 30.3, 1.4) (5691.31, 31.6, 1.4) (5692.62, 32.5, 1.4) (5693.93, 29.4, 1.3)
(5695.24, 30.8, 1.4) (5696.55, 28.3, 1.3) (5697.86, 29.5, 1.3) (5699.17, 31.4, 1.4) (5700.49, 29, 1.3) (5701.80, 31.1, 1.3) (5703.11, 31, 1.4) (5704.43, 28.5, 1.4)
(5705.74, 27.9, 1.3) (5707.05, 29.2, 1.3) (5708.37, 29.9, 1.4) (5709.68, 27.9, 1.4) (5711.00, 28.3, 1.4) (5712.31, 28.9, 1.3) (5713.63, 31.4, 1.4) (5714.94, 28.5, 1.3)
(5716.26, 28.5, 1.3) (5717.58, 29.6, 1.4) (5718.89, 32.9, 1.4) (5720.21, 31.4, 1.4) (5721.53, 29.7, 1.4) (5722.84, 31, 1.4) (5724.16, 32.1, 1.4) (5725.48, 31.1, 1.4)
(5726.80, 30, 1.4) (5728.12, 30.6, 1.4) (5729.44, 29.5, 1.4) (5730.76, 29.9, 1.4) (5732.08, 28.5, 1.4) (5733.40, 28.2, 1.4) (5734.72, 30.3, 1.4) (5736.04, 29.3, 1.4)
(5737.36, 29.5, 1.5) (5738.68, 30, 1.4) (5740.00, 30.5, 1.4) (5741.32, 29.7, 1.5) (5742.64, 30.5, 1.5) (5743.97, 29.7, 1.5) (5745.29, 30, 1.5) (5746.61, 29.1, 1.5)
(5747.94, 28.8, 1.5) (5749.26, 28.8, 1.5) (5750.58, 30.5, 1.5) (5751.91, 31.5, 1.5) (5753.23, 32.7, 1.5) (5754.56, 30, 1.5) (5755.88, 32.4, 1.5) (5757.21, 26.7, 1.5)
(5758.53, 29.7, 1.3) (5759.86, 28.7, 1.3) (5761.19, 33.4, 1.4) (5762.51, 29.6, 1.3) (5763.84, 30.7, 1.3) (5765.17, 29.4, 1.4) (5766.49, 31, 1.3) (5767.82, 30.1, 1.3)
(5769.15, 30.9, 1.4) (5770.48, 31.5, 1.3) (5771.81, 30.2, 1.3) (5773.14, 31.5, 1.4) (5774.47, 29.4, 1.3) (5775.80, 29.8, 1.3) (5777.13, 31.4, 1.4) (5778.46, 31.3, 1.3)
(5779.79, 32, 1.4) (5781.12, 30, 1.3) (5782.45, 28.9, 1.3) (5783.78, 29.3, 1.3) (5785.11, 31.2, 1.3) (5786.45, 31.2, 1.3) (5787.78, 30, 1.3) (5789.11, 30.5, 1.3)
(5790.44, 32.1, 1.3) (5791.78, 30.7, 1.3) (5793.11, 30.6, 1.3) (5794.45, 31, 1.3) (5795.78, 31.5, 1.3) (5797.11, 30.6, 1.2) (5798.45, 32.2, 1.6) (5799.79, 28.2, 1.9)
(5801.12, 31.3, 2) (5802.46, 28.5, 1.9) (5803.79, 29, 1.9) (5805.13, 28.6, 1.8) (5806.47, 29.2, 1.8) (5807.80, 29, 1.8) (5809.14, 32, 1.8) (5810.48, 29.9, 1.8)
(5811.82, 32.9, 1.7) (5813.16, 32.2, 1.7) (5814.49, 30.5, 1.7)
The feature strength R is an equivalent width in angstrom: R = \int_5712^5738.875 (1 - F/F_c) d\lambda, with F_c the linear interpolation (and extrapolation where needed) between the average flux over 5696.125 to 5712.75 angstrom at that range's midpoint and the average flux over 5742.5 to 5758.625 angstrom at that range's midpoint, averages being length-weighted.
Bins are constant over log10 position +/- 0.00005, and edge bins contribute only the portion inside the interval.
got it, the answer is -0.38 angstrom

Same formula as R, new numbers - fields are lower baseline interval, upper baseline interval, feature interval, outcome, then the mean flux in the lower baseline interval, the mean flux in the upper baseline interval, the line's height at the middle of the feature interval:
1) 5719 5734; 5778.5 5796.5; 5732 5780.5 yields 0.4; 30.3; 30.7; 30.5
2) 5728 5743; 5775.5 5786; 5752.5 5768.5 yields -0.1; 29.7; 30.5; 30.1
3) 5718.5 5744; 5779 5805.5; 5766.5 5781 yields -0.2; 30.2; 30.4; 30.3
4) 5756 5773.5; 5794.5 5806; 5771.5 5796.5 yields -0.4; 30.3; 30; 30.2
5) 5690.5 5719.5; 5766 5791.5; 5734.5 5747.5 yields 0.2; 29.8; 30.6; 30.2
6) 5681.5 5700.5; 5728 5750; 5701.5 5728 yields -0.1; 30.2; 29.6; 29.9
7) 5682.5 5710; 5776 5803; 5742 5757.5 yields 0.1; 29.9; 30.6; 30.3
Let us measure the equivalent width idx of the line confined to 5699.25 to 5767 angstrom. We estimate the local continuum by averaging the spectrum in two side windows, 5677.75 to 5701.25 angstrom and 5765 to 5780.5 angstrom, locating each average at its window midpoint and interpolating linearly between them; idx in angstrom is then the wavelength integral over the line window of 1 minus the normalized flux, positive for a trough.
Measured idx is 1.3 angstrom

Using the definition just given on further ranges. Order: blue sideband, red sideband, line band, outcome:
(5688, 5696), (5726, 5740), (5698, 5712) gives 0.4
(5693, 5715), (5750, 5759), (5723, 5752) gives 0.3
